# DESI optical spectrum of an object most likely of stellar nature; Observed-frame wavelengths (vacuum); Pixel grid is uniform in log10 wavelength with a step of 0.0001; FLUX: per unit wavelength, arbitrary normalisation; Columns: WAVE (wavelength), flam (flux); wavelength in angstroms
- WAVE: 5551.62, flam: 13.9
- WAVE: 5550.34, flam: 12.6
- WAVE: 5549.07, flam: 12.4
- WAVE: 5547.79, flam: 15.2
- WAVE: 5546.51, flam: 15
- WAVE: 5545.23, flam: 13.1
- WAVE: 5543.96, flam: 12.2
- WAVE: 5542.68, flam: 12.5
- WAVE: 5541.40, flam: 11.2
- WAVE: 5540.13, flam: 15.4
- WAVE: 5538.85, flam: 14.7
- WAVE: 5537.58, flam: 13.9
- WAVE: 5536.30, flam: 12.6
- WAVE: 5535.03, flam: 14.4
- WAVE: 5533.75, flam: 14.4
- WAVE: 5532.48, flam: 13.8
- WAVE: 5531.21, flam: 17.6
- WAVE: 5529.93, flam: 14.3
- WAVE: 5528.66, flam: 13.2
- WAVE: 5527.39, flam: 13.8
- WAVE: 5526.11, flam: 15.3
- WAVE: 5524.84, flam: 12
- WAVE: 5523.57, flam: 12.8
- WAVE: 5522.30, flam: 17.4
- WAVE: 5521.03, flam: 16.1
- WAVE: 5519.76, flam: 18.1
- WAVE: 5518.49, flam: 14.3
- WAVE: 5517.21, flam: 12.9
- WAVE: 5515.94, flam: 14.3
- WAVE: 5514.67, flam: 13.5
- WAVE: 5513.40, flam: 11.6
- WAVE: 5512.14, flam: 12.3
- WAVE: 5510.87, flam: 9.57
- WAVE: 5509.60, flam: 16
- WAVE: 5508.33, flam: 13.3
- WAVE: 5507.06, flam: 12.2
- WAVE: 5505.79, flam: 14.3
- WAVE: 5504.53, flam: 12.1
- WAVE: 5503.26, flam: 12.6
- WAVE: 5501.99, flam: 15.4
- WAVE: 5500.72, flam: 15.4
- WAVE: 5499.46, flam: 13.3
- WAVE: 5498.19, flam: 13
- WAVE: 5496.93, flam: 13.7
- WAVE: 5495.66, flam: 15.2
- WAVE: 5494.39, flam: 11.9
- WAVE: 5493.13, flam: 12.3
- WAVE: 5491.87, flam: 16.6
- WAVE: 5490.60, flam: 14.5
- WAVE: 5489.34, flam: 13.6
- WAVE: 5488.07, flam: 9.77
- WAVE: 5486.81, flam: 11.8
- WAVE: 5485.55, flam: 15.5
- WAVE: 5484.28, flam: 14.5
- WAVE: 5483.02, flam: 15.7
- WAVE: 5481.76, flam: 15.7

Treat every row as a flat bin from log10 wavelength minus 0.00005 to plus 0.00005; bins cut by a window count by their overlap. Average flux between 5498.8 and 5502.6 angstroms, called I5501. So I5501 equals 14.7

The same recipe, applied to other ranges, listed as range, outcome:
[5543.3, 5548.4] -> 13.9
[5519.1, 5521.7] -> 17.1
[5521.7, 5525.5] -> 14.1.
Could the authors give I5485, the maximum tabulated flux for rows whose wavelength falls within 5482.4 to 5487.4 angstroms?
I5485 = 15.7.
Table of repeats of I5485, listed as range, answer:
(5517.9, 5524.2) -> 18.1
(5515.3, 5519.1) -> 14.3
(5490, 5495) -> 16.6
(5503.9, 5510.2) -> 16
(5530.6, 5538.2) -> 17.6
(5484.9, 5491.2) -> 15.5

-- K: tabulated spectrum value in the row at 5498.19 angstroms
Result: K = 13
